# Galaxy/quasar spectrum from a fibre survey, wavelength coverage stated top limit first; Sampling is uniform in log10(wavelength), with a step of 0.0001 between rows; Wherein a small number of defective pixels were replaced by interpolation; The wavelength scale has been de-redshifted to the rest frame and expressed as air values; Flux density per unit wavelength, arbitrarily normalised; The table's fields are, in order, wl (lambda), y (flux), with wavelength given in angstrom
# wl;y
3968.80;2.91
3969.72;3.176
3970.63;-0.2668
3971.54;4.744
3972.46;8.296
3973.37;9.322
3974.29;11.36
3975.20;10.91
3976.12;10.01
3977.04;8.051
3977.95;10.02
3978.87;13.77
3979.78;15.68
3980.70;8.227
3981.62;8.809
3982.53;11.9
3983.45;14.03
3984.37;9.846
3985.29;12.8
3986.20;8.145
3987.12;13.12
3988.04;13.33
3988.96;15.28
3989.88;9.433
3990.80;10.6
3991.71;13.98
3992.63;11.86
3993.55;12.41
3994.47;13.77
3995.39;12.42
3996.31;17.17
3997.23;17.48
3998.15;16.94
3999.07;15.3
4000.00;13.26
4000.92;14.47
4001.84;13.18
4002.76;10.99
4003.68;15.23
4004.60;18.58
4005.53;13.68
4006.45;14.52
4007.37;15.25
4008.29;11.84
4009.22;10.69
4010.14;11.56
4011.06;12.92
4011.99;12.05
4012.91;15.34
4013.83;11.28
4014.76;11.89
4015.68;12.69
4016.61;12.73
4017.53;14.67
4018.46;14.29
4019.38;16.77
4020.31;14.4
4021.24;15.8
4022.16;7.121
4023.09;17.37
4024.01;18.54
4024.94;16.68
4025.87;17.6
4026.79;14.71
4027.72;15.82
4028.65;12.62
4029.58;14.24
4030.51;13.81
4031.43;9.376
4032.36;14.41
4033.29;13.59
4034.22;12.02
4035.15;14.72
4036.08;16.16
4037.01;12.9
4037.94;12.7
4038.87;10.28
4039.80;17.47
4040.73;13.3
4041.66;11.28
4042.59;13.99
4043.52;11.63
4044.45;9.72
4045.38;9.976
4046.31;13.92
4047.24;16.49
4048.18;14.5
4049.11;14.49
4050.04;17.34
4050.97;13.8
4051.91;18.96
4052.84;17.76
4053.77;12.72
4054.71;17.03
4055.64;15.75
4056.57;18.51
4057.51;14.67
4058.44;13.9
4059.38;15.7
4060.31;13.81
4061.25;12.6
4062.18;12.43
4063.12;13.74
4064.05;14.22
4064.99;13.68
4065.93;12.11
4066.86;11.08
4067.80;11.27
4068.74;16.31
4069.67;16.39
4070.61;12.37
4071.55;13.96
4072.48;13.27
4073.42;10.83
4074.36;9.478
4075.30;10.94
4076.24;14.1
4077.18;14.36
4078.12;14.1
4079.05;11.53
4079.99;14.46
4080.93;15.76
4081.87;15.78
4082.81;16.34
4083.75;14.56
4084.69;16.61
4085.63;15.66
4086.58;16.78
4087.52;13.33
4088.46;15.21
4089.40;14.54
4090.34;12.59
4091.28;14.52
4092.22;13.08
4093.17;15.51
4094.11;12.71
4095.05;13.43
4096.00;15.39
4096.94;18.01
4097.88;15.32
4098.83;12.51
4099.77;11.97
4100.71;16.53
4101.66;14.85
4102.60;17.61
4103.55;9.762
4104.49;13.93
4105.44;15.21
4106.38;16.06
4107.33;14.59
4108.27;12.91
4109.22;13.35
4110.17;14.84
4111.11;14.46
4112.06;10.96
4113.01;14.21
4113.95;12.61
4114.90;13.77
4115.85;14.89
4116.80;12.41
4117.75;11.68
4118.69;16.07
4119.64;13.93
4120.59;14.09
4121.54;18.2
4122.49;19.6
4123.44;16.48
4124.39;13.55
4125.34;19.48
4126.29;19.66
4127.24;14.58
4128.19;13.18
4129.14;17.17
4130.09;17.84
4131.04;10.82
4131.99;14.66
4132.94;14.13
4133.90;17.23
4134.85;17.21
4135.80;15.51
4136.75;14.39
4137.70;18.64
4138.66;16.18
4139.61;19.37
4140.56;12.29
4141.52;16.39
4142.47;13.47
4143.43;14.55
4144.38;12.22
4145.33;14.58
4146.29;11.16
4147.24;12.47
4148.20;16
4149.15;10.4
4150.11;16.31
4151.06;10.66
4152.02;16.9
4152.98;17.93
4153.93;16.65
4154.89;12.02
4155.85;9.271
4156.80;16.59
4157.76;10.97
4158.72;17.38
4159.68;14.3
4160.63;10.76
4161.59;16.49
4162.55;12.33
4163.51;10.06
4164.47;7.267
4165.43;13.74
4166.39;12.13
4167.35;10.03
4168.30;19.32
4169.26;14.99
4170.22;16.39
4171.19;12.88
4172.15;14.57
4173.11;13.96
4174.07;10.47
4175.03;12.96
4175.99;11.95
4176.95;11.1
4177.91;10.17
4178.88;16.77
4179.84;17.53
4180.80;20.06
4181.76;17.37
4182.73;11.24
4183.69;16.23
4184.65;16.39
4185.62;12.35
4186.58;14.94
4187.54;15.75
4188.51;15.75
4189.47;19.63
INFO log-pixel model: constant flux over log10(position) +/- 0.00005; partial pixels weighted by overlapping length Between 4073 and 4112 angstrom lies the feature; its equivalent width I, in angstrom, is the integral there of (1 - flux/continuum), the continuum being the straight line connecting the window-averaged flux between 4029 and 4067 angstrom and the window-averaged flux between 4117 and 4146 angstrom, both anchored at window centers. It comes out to 1.5 angstrom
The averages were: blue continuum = 13.9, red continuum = 15.5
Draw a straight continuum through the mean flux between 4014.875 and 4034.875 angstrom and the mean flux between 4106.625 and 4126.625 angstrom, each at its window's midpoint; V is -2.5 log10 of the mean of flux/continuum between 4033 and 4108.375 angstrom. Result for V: 0.03 mag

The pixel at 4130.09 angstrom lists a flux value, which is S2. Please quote 17.84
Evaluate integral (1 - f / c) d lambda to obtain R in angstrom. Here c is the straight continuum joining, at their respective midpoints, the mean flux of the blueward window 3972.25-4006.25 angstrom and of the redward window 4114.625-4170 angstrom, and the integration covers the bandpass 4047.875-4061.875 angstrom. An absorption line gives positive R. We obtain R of -2.1 angstrom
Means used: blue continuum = 12.6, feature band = 15.4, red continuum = 14.6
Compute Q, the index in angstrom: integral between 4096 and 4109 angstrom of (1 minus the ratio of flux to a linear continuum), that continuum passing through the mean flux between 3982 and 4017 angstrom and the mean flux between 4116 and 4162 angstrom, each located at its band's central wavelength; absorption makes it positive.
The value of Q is -0.1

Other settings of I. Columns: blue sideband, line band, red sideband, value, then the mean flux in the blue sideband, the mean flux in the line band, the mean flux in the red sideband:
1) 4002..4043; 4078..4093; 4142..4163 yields -1.0 angstrom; 13.8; 14.7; 13.8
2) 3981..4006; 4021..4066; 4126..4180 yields -2.3 angstrom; 13.2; 14.2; 14.2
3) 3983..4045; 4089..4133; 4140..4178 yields -3.9 angstrom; 13.5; 14.6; 13.4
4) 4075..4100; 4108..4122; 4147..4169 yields 0.2 angstrom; 14.5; 13.9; 13.5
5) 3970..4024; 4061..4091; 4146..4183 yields -1.7 angstrom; 12.5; 13.8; 13.7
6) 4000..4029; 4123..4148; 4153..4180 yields -3.3 angstrom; 14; 15.3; 13.4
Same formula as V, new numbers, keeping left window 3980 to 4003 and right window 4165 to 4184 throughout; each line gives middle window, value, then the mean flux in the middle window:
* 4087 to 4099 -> -0.063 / 14.4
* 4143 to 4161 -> 0.019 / 13.8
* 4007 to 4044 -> -0.049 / 13.7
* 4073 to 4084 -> -0.004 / 13.5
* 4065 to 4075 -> 0.056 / 12.7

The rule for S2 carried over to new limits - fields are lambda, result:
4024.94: 16.68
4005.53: 13.68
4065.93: 12.11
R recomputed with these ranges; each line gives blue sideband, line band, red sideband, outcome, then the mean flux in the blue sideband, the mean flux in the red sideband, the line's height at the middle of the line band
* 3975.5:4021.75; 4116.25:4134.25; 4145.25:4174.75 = -2.82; 13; 13.5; 13.4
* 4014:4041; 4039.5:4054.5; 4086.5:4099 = -0.04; 14.1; 14.5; 14.2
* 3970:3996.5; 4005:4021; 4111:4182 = -2.56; 10.9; 14.4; 11.5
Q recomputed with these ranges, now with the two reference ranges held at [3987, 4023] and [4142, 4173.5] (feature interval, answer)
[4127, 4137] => -1.17 angstrom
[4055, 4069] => -0.41 angstrom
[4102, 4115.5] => -0.30 angstrom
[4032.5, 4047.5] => 0.52 angstrom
